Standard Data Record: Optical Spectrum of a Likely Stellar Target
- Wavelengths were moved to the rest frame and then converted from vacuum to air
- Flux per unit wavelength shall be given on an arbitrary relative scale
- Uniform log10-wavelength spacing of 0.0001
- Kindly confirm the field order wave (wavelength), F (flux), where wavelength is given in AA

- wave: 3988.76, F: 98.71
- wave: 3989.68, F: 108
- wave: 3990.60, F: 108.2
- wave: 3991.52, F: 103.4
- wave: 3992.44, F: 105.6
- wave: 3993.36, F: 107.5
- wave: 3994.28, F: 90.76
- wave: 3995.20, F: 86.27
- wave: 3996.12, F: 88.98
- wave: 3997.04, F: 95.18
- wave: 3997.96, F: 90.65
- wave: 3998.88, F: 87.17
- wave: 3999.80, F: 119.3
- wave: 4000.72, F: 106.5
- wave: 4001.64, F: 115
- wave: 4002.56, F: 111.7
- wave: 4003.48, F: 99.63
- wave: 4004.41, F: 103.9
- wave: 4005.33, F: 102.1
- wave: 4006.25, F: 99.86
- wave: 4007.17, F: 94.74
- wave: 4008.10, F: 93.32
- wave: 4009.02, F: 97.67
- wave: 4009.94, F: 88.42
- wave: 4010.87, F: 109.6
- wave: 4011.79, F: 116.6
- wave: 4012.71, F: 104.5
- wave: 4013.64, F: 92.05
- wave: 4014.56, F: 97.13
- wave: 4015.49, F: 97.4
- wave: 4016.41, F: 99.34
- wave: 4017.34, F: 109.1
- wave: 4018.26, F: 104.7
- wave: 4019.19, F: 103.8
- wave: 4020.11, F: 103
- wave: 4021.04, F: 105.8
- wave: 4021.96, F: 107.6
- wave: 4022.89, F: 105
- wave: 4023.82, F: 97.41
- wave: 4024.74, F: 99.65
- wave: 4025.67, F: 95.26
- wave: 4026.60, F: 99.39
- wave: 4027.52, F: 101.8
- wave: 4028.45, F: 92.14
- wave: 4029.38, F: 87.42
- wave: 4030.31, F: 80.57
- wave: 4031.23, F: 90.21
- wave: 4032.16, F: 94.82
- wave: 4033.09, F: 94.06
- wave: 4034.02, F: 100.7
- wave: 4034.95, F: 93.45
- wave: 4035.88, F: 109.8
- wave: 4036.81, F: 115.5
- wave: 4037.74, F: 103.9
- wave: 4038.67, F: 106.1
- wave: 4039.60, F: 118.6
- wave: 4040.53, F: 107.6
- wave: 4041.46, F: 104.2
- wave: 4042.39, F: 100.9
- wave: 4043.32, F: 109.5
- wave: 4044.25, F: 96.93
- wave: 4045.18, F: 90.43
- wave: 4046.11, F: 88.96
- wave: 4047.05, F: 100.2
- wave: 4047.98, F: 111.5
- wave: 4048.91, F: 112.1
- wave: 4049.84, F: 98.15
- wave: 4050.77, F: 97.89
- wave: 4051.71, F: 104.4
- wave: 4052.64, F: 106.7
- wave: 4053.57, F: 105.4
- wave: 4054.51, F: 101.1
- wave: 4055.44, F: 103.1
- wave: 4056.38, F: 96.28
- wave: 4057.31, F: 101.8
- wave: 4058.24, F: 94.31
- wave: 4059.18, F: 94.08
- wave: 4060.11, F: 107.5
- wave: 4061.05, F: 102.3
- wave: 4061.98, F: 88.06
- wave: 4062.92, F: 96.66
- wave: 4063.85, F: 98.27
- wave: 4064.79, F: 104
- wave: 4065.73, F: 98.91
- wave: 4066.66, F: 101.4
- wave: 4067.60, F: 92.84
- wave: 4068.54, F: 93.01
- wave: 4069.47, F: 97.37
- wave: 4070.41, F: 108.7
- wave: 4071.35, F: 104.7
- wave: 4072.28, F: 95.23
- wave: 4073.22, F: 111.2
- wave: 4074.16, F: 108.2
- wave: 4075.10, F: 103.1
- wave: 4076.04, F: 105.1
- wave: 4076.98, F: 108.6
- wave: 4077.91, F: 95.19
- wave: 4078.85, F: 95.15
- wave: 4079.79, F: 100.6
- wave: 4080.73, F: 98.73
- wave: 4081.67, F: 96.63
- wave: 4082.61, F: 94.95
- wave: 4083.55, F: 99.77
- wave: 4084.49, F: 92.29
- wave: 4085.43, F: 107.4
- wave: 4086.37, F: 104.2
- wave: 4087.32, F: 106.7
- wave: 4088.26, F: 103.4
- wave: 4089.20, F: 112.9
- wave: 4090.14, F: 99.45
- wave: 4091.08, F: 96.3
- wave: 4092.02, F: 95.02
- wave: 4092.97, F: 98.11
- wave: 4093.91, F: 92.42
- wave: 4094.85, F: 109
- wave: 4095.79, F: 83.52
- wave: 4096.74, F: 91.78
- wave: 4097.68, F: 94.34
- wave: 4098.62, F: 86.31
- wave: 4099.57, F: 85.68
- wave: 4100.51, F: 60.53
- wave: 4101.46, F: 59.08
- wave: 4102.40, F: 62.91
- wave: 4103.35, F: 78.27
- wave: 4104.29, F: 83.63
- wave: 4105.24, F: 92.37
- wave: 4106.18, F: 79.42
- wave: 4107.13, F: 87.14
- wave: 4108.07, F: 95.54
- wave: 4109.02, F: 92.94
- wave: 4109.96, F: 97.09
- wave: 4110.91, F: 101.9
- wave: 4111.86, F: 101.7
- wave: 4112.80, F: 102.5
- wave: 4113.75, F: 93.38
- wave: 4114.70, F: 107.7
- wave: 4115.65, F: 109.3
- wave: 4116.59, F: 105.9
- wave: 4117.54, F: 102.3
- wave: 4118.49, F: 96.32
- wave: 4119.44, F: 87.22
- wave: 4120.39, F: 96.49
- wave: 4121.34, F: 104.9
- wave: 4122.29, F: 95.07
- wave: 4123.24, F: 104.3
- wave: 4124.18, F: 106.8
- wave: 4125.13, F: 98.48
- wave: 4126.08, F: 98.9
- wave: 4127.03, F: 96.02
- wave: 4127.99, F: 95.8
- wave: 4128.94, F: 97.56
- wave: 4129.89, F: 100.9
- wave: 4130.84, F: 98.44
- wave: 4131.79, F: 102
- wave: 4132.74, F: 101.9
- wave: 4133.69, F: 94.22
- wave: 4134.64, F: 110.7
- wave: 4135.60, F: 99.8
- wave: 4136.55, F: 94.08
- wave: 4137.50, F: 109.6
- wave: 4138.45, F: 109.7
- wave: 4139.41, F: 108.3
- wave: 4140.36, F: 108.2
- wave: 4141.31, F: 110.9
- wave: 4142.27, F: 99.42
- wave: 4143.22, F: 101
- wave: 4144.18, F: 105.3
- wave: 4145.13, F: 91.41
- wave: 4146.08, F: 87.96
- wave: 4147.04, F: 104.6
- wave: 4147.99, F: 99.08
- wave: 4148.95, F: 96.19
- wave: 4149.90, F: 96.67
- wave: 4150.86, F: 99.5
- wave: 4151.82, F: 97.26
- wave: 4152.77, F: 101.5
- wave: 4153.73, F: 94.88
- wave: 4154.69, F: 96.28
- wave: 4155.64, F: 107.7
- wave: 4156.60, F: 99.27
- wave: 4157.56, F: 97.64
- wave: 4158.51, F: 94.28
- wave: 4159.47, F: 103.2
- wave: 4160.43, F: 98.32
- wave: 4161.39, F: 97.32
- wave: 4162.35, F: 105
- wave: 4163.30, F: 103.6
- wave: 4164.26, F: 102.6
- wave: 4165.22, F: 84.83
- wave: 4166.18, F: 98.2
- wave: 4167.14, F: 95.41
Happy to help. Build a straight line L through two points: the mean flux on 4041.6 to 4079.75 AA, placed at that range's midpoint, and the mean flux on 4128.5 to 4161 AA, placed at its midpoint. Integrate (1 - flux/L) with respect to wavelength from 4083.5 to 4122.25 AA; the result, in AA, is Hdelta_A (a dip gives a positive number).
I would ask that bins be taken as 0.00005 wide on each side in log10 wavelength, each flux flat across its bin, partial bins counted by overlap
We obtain 2.5 AA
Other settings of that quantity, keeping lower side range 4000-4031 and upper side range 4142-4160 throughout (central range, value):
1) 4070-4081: -0.3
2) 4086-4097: 0.0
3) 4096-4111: 2.3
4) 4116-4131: 0.0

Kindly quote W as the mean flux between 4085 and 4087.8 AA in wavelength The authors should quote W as 106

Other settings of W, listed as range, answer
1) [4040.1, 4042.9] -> 104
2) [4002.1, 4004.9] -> 105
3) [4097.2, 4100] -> 88.9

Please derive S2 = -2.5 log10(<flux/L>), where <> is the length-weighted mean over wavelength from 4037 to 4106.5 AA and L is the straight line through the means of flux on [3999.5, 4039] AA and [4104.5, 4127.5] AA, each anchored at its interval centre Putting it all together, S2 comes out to 0.02 mag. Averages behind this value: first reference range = 101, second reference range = 97.9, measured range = 97.9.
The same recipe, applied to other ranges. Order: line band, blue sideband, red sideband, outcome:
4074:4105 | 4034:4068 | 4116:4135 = 0.075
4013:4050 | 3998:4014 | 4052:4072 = 0.005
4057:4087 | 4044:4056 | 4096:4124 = -0.025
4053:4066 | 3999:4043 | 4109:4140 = 0.021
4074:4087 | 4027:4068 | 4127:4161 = -0.004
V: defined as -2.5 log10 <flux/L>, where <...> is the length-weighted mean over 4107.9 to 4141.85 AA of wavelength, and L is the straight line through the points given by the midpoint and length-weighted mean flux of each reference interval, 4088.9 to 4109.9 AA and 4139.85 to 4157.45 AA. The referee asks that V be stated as -0.08 mag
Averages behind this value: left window 88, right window 99.8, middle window 101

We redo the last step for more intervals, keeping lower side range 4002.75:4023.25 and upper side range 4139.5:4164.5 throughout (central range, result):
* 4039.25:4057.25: -0.02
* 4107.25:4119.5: 0.01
